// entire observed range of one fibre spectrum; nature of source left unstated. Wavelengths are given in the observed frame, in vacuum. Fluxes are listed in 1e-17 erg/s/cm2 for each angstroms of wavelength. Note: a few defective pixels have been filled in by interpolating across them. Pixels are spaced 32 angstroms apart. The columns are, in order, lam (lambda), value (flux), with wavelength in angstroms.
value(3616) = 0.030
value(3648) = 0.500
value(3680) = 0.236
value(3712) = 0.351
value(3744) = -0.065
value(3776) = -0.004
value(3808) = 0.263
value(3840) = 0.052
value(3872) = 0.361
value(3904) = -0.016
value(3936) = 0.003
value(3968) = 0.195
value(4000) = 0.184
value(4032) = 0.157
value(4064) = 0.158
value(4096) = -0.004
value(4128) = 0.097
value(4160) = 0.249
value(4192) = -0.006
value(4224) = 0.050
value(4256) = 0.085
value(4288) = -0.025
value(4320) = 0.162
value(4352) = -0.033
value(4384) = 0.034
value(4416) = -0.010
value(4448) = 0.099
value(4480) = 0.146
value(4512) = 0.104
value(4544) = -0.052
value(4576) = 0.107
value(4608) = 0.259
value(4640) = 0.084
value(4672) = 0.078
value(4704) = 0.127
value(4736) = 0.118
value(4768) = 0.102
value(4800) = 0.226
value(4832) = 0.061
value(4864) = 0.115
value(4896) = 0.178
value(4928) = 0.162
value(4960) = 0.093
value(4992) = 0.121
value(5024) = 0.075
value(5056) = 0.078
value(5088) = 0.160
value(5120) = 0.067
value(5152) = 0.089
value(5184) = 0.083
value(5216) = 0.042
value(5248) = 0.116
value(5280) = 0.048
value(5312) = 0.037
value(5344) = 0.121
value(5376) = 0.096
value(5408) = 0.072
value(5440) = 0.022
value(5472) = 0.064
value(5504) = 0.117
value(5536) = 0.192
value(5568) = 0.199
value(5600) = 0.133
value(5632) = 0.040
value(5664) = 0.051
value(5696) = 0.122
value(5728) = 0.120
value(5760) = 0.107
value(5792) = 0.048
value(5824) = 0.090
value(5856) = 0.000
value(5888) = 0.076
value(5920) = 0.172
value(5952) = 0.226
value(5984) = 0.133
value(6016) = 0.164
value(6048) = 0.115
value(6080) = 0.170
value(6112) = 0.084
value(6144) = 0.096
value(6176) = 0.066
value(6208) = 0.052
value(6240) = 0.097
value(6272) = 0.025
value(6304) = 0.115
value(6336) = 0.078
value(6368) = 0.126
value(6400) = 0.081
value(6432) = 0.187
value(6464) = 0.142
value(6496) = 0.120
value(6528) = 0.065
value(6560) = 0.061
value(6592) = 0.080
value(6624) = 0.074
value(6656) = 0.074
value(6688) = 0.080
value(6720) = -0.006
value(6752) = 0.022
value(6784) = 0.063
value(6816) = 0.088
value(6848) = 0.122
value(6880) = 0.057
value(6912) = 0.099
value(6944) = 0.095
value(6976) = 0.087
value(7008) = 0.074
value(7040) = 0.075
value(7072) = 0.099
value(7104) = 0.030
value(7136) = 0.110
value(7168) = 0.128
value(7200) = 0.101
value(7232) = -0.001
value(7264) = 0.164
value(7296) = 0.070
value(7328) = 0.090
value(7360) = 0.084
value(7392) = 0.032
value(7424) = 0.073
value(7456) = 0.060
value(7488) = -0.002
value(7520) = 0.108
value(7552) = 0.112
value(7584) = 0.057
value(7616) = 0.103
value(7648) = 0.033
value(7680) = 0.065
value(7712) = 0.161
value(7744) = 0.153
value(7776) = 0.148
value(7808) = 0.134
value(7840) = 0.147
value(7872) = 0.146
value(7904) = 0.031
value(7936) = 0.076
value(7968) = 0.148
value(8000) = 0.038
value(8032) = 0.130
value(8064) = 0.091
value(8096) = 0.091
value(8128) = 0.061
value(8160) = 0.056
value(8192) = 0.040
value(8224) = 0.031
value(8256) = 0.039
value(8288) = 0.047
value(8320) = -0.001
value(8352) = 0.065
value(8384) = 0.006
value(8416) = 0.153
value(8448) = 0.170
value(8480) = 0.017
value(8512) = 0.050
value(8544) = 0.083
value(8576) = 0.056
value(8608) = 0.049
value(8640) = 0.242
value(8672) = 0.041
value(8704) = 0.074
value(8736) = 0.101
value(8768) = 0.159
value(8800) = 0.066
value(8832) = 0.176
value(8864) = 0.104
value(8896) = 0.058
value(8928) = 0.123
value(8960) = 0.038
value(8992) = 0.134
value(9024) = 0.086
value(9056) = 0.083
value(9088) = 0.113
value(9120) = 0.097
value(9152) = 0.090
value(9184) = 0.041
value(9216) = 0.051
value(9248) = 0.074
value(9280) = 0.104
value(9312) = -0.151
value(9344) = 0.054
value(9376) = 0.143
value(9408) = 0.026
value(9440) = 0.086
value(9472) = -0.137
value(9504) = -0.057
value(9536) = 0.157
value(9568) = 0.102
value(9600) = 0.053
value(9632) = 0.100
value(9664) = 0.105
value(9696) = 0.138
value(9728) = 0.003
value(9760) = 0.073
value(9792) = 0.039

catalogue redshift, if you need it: 1.26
